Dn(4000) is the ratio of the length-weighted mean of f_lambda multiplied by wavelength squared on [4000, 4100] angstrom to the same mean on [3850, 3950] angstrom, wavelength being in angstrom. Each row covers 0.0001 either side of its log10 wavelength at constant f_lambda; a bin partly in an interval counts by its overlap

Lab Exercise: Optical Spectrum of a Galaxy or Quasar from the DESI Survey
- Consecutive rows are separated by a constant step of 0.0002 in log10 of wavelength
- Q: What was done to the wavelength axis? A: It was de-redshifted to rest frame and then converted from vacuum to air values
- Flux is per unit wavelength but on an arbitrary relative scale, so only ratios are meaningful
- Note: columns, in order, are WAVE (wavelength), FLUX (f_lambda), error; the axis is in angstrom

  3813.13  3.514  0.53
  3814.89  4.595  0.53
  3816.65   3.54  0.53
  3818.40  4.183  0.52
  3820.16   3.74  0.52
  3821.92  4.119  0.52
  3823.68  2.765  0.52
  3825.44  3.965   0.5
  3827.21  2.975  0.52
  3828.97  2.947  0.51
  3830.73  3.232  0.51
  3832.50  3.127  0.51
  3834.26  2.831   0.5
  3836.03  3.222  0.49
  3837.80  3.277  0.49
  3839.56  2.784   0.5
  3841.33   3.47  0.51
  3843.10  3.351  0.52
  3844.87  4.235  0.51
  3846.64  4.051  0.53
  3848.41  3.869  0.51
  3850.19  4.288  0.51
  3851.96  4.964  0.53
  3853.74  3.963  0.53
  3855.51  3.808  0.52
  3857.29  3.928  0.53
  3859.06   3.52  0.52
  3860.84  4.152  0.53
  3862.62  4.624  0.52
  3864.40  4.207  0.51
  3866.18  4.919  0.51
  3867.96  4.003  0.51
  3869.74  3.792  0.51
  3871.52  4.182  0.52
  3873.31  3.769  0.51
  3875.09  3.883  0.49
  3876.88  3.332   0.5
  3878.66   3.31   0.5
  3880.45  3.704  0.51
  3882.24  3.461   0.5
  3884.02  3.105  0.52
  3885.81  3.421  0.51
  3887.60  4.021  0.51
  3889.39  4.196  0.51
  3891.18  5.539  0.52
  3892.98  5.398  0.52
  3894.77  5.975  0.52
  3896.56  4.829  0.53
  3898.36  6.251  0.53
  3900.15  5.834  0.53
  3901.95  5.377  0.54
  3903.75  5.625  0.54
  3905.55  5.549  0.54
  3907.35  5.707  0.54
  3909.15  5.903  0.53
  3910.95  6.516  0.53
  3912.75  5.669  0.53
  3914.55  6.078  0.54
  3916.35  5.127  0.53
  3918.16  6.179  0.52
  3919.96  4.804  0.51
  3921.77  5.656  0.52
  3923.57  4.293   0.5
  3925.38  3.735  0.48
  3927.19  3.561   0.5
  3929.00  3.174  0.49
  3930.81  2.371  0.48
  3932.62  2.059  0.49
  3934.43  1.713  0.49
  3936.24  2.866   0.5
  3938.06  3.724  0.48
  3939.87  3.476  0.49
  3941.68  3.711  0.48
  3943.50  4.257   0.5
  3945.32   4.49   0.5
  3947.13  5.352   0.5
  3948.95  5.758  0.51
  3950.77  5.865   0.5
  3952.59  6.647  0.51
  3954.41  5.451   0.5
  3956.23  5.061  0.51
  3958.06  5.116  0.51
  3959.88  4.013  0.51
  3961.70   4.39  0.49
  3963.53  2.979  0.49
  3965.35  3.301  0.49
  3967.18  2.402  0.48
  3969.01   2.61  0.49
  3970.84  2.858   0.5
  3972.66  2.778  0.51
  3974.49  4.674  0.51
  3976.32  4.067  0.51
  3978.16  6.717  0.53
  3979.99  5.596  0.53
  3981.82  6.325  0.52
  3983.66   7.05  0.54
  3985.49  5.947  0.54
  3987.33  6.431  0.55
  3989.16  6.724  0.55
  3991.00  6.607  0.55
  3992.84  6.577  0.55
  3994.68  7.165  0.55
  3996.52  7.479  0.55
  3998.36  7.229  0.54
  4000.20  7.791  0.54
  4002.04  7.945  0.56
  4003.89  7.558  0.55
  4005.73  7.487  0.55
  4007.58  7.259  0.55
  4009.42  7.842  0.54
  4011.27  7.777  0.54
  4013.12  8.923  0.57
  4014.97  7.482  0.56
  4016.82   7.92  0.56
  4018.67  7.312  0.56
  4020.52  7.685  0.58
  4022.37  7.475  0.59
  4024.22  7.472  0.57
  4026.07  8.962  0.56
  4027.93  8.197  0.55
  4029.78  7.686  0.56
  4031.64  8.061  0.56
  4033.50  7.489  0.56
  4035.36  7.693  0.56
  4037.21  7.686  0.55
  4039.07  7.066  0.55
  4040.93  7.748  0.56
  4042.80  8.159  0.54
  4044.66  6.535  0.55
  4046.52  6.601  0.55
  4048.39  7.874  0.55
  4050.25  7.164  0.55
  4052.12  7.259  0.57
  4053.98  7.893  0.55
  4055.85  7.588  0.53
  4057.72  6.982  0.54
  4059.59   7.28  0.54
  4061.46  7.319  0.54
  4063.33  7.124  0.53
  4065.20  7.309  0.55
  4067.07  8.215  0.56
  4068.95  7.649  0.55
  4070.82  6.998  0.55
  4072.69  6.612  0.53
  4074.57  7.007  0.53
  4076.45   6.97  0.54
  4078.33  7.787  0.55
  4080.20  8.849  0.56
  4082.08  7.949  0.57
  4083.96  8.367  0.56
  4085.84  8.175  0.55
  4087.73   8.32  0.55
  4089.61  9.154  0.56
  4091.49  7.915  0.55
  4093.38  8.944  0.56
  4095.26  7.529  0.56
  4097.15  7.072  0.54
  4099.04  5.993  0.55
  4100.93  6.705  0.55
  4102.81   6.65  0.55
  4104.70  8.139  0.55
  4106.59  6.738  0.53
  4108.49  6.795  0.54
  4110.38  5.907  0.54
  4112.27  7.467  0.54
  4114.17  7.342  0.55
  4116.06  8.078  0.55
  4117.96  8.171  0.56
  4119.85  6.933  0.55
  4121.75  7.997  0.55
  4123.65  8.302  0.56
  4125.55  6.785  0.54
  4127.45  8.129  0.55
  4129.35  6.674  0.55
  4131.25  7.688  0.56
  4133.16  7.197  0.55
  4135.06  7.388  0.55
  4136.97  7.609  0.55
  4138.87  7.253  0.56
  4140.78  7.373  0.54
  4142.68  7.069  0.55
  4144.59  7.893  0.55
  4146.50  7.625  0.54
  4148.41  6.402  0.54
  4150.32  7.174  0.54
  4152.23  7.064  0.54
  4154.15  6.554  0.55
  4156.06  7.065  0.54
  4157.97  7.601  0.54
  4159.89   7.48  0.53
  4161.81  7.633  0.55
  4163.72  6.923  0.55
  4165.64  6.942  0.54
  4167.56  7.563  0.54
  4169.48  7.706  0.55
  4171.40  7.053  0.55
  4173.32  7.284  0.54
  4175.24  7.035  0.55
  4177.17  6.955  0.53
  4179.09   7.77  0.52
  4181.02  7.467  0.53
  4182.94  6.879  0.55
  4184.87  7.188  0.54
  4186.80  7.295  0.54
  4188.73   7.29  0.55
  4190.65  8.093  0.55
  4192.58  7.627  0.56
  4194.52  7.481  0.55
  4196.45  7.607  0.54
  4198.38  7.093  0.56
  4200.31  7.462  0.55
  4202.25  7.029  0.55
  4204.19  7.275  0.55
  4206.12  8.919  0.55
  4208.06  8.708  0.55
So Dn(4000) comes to 1.9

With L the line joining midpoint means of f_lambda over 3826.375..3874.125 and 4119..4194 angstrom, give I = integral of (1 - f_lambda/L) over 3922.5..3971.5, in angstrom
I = 9.8 angstrom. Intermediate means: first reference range 3.76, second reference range 7.33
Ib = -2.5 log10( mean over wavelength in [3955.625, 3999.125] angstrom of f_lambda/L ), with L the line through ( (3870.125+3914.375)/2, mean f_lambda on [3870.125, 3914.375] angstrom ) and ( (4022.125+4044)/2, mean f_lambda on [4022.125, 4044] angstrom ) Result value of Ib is 0.28 mag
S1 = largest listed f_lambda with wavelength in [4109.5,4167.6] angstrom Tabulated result 8.302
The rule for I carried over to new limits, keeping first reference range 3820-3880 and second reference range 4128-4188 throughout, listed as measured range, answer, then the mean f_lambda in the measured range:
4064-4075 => -1.9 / 7.31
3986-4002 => -4.9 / 7.03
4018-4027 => -3.3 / 7.8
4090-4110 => -2.1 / 7.26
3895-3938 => -2.7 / 4.73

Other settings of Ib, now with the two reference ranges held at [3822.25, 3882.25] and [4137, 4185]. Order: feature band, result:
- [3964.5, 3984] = 0.186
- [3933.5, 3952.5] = 0.130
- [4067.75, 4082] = -0.190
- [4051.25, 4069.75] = -0.219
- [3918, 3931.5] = 0.097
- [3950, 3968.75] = 0.111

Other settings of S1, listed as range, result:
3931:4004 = 7.945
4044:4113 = 9.154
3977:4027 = 8.962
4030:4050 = 8.159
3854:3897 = 5.975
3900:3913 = 6.516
